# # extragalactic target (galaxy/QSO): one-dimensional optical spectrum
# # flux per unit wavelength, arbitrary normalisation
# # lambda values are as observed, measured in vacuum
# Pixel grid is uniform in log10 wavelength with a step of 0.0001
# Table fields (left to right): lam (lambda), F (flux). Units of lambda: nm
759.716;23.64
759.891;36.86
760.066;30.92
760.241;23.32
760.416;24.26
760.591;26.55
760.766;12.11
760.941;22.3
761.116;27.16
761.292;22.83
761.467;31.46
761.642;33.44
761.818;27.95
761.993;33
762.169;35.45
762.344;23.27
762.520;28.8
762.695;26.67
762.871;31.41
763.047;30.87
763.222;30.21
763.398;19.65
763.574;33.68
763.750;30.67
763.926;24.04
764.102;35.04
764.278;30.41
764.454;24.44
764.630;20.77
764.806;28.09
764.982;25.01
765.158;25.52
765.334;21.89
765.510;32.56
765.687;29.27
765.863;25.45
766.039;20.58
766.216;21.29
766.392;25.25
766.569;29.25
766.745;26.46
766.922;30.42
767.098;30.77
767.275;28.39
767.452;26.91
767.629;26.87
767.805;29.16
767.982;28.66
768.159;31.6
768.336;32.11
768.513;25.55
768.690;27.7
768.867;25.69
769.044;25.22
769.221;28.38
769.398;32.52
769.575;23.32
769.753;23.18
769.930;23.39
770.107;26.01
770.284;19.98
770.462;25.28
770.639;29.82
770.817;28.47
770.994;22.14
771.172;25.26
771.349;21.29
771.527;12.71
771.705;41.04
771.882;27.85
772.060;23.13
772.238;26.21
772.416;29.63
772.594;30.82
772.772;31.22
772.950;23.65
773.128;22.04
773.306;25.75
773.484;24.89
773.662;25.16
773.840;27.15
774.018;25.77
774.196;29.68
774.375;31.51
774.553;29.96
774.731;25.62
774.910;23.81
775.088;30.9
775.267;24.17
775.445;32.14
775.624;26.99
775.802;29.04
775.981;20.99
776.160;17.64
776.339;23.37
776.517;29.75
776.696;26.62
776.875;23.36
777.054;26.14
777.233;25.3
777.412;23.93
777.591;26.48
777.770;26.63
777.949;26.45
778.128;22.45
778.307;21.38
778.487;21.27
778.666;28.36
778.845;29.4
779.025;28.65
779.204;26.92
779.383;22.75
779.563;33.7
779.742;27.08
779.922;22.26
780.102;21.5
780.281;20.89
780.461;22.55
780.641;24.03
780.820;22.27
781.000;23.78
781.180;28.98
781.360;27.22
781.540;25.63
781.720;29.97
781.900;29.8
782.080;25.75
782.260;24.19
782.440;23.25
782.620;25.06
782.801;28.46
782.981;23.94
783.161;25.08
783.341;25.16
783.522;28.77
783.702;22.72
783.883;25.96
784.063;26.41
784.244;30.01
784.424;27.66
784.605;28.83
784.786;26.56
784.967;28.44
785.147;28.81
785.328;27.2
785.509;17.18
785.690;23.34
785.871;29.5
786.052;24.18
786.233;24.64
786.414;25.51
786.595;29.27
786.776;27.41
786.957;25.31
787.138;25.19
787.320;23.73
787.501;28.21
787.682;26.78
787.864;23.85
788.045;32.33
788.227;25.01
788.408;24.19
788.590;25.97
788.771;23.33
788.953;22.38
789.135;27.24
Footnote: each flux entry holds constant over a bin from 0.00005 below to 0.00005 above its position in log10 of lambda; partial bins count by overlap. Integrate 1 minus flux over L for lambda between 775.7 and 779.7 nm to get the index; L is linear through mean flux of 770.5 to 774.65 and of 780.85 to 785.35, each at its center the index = 0.18 nm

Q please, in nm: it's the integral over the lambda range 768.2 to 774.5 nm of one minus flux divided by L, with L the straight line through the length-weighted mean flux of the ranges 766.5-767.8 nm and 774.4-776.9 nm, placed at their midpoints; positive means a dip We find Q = 0.21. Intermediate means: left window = 28.5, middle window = 26.4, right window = 26.2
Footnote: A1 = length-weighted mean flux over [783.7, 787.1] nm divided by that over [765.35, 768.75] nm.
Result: 1.0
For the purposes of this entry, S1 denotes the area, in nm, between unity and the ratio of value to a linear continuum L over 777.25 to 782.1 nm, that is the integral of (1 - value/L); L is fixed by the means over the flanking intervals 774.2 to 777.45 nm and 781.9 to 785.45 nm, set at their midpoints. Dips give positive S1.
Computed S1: 0.15 nm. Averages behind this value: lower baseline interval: 26.3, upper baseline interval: 26.4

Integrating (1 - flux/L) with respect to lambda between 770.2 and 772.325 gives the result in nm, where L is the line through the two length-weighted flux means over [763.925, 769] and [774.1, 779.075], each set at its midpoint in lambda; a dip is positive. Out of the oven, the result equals 0.11 nm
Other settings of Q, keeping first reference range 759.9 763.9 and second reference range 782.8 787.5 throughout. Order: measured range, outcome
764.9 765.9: 0.027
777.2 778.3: 0.070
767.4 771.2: 0.066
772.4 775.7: -0.062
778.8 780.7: 0.081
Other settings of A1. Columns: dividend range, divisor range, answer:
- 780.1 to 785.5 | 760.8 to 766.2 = 0.94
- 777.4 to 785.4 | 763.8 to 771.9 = 0.97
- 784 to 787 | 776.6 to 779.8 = 1.02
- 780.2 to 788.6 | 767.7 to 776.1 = 0.97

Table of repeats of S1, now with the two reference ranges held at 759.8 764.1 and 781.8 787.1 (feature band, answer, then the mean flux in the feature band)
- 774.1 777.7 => 0.062 nm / 26.4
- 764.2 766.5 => 0.185 nm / 25.4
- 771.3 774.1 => 0.089 nm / 26.2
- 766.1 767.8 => 0.016 nm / 27.3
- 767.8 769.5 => -0.074 nm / 28.6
